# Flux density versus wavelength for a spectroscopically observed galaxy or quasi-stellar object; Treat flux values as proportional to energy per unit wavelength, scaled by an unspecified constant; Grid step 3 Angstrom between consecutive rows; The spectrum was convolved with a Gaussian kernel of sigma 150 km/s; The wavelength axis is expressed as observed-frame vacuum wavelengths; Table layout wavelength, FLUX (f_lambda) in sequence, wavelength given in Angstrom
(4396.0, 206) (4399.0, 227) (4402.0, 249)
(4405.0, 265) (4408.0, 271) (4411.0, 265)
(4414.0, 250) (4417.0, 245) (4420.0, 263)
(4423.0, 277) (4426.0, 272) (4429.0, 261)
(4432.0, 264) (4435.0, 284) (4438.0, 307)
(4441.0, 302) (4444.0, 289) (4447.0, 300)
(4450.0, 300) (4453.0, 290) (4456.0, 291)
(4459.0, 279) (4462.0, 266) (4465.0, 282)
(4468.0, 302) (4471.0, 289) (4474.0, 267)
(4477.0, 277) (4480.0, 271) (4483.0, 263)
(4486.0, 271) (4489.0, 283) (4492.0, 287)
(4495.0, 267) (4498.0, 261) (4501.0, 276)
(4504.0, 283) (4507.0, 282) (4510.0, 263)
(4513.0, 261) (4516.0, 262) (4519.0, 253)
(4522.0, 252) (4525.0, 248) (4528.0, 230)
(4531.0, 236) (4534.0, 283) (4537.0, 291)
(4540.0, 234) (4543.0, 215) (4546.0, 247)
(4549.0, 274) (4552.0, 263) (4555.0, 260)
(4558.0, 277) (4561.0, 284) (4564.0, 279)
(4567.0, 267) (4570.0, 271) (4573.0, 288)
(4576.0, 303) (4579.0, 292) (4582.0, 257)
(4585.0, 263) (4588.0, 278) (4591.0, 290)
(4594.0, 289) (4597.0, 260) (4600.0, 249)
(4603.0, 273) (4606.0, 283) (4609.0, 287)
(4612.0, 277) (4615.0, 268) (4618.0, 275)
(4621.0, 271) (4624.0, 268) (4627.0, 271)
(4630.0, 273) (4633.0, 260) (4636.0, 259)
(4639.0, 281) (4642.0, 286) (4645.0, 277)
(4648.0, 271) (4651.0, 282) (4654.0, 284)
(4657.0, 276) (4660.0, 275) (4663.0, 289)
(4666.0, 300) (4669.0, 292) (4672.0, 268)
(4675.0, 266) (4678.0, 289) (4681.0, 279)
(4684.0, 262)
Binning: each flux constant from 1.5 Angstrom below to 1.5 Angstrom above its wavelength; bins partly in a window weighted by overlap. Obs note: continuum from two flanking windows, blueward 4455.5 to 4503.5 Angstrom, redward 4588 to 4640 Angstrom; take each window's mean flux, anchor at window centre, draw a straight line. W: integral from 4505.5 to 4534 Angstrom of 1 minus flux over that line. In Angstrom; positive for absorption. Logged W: 2.1 Angstrom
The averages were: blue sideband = 277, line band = 256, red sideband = 273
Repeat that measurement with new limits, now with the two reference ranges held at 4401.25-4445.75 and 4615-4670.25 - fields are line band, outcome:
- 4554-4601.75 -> -0.1 Angstrom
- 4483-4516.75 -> 0.1 Angstrom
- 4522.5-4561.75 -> 2.6 Angstrom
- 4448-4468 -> -1.0 Angstrom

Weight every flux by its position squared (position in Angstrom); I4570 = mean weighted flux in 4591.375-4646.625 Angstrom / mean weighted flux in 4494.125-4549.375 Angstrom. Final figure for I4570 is 1.1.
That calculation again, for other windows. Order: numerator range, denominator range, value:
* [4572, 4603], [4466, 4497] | 1.04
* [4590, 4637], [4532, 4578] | 1.04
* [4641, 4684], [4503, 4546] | 1.16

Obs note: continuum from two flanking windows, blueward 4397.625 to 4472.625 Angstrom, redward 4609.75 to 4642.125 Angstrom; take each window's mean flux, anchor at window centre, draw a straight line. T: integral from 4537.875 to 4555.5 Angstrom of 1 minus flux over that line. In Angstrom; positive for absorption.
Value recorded 1.5 Angstrom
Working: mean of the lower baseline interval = 276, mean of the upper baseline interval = 271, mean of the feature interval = 250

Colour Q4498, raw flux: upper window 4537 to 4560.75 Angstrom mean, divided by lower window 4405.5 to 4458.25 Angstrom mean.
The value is 0.92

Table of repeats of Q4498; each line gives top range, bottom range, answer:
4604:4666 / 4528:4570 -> 1.06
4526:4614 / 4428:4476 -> 0.94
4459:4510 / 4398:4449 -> 1.02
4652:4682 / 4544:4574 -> 1.04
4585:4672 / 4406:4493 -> 0.99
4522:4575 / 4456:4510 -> 0.95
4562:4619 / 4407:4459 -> 0.99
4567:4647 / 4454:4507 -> 0.99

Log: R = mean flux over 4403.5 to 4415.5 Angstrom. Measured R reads 263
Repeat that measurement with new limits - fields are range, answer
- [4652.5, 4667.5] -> 285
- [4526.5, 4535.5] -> 250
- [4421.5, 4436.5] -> 272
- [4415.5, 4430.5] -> 264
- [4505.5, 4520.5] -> 264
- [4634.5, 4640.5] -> 270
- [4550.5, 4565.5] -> 273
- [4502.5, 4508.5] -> 282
